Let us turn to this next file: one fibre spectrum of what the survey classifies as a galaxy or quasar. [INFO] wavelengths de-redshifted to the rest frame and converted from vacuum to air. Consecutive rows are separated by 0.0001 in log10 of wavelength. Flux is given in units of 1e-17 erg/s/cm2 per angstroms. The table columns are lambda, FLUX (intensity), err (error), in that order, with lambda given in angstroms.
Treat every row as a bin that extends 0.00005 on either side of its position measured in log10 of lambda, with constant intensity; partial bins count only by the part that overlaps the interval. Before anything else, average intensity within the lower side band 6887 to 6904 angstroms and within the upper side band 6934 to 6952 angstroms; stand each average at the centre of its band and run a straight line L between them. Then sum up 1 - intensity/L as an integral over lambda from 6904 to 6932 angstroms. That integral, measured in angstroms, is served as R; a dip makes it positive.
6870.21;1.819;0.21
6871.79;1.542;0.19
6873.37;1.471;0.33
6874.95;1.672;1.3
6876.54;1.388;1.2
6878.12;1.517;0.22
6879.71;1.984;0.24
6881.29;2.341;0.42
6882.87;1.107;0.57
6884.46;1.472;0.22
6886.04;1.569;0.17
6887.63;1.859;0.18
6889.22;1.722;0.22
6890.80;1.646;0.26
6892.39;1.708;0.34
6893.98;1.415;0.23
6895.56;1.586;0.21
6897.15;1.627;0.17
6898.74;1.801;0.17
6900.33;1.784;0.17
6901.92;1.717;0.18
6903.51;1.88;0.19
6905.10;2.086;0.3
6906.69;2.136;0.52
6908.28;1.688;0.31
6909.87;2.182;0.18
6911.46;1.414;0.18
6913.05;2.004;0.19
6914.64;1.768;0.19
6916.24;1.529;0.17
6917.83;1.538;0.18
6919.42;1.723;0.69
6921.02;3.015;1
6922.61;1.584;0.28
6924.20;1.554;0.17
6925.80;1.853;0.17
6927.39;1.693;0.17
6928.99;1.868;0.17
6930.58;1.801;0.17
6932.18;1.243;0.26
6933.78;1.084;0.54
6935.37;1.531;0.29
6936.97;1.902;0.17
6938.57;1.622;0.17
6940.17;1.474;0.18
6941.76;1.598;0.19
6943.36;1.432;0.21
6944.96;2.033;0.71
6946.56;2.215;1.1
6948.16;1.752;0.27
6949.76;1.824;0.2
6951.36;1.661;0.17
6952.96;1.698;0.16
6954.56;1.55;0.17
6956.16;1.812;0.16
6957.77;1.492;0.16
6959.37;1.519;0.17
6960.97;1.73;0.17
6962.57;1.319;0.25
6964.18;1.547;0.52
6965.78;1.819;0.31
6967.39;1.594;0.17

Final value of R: -2.2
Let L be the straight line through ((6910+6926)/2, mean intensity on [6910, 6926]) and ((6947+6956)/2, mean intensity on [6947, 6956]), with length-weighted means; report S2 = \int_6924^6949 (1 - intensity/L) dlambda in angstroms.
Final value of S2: 1.3 angstroms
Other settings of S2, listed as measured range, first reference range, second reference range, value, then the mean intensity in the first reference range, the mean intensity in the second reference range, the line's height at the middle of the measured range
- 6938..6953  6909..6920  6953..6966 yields -0.9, 1.74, 1.59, 1.64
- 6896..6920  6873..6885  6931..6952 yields -2.2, 1.63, 1.65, 1.64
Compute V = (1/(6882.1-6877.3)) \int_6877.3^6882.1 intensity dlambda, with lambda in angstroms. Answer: 1.94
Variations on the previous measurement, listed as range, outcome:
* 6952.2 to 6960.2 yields 1.61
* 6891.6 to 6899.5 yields 1.63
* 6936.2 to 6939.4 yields 1.76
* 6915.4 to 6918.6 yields 1.53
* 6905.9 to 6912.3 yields 1.86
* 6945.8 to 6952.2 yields 1.86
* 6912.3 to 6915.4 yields 1.89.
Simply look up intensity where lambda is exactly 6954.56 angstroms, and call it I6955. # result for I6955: 1.55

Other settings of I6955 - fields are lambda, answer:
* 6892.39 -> 1.708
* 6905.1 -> 2.086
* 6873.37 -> 1.471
